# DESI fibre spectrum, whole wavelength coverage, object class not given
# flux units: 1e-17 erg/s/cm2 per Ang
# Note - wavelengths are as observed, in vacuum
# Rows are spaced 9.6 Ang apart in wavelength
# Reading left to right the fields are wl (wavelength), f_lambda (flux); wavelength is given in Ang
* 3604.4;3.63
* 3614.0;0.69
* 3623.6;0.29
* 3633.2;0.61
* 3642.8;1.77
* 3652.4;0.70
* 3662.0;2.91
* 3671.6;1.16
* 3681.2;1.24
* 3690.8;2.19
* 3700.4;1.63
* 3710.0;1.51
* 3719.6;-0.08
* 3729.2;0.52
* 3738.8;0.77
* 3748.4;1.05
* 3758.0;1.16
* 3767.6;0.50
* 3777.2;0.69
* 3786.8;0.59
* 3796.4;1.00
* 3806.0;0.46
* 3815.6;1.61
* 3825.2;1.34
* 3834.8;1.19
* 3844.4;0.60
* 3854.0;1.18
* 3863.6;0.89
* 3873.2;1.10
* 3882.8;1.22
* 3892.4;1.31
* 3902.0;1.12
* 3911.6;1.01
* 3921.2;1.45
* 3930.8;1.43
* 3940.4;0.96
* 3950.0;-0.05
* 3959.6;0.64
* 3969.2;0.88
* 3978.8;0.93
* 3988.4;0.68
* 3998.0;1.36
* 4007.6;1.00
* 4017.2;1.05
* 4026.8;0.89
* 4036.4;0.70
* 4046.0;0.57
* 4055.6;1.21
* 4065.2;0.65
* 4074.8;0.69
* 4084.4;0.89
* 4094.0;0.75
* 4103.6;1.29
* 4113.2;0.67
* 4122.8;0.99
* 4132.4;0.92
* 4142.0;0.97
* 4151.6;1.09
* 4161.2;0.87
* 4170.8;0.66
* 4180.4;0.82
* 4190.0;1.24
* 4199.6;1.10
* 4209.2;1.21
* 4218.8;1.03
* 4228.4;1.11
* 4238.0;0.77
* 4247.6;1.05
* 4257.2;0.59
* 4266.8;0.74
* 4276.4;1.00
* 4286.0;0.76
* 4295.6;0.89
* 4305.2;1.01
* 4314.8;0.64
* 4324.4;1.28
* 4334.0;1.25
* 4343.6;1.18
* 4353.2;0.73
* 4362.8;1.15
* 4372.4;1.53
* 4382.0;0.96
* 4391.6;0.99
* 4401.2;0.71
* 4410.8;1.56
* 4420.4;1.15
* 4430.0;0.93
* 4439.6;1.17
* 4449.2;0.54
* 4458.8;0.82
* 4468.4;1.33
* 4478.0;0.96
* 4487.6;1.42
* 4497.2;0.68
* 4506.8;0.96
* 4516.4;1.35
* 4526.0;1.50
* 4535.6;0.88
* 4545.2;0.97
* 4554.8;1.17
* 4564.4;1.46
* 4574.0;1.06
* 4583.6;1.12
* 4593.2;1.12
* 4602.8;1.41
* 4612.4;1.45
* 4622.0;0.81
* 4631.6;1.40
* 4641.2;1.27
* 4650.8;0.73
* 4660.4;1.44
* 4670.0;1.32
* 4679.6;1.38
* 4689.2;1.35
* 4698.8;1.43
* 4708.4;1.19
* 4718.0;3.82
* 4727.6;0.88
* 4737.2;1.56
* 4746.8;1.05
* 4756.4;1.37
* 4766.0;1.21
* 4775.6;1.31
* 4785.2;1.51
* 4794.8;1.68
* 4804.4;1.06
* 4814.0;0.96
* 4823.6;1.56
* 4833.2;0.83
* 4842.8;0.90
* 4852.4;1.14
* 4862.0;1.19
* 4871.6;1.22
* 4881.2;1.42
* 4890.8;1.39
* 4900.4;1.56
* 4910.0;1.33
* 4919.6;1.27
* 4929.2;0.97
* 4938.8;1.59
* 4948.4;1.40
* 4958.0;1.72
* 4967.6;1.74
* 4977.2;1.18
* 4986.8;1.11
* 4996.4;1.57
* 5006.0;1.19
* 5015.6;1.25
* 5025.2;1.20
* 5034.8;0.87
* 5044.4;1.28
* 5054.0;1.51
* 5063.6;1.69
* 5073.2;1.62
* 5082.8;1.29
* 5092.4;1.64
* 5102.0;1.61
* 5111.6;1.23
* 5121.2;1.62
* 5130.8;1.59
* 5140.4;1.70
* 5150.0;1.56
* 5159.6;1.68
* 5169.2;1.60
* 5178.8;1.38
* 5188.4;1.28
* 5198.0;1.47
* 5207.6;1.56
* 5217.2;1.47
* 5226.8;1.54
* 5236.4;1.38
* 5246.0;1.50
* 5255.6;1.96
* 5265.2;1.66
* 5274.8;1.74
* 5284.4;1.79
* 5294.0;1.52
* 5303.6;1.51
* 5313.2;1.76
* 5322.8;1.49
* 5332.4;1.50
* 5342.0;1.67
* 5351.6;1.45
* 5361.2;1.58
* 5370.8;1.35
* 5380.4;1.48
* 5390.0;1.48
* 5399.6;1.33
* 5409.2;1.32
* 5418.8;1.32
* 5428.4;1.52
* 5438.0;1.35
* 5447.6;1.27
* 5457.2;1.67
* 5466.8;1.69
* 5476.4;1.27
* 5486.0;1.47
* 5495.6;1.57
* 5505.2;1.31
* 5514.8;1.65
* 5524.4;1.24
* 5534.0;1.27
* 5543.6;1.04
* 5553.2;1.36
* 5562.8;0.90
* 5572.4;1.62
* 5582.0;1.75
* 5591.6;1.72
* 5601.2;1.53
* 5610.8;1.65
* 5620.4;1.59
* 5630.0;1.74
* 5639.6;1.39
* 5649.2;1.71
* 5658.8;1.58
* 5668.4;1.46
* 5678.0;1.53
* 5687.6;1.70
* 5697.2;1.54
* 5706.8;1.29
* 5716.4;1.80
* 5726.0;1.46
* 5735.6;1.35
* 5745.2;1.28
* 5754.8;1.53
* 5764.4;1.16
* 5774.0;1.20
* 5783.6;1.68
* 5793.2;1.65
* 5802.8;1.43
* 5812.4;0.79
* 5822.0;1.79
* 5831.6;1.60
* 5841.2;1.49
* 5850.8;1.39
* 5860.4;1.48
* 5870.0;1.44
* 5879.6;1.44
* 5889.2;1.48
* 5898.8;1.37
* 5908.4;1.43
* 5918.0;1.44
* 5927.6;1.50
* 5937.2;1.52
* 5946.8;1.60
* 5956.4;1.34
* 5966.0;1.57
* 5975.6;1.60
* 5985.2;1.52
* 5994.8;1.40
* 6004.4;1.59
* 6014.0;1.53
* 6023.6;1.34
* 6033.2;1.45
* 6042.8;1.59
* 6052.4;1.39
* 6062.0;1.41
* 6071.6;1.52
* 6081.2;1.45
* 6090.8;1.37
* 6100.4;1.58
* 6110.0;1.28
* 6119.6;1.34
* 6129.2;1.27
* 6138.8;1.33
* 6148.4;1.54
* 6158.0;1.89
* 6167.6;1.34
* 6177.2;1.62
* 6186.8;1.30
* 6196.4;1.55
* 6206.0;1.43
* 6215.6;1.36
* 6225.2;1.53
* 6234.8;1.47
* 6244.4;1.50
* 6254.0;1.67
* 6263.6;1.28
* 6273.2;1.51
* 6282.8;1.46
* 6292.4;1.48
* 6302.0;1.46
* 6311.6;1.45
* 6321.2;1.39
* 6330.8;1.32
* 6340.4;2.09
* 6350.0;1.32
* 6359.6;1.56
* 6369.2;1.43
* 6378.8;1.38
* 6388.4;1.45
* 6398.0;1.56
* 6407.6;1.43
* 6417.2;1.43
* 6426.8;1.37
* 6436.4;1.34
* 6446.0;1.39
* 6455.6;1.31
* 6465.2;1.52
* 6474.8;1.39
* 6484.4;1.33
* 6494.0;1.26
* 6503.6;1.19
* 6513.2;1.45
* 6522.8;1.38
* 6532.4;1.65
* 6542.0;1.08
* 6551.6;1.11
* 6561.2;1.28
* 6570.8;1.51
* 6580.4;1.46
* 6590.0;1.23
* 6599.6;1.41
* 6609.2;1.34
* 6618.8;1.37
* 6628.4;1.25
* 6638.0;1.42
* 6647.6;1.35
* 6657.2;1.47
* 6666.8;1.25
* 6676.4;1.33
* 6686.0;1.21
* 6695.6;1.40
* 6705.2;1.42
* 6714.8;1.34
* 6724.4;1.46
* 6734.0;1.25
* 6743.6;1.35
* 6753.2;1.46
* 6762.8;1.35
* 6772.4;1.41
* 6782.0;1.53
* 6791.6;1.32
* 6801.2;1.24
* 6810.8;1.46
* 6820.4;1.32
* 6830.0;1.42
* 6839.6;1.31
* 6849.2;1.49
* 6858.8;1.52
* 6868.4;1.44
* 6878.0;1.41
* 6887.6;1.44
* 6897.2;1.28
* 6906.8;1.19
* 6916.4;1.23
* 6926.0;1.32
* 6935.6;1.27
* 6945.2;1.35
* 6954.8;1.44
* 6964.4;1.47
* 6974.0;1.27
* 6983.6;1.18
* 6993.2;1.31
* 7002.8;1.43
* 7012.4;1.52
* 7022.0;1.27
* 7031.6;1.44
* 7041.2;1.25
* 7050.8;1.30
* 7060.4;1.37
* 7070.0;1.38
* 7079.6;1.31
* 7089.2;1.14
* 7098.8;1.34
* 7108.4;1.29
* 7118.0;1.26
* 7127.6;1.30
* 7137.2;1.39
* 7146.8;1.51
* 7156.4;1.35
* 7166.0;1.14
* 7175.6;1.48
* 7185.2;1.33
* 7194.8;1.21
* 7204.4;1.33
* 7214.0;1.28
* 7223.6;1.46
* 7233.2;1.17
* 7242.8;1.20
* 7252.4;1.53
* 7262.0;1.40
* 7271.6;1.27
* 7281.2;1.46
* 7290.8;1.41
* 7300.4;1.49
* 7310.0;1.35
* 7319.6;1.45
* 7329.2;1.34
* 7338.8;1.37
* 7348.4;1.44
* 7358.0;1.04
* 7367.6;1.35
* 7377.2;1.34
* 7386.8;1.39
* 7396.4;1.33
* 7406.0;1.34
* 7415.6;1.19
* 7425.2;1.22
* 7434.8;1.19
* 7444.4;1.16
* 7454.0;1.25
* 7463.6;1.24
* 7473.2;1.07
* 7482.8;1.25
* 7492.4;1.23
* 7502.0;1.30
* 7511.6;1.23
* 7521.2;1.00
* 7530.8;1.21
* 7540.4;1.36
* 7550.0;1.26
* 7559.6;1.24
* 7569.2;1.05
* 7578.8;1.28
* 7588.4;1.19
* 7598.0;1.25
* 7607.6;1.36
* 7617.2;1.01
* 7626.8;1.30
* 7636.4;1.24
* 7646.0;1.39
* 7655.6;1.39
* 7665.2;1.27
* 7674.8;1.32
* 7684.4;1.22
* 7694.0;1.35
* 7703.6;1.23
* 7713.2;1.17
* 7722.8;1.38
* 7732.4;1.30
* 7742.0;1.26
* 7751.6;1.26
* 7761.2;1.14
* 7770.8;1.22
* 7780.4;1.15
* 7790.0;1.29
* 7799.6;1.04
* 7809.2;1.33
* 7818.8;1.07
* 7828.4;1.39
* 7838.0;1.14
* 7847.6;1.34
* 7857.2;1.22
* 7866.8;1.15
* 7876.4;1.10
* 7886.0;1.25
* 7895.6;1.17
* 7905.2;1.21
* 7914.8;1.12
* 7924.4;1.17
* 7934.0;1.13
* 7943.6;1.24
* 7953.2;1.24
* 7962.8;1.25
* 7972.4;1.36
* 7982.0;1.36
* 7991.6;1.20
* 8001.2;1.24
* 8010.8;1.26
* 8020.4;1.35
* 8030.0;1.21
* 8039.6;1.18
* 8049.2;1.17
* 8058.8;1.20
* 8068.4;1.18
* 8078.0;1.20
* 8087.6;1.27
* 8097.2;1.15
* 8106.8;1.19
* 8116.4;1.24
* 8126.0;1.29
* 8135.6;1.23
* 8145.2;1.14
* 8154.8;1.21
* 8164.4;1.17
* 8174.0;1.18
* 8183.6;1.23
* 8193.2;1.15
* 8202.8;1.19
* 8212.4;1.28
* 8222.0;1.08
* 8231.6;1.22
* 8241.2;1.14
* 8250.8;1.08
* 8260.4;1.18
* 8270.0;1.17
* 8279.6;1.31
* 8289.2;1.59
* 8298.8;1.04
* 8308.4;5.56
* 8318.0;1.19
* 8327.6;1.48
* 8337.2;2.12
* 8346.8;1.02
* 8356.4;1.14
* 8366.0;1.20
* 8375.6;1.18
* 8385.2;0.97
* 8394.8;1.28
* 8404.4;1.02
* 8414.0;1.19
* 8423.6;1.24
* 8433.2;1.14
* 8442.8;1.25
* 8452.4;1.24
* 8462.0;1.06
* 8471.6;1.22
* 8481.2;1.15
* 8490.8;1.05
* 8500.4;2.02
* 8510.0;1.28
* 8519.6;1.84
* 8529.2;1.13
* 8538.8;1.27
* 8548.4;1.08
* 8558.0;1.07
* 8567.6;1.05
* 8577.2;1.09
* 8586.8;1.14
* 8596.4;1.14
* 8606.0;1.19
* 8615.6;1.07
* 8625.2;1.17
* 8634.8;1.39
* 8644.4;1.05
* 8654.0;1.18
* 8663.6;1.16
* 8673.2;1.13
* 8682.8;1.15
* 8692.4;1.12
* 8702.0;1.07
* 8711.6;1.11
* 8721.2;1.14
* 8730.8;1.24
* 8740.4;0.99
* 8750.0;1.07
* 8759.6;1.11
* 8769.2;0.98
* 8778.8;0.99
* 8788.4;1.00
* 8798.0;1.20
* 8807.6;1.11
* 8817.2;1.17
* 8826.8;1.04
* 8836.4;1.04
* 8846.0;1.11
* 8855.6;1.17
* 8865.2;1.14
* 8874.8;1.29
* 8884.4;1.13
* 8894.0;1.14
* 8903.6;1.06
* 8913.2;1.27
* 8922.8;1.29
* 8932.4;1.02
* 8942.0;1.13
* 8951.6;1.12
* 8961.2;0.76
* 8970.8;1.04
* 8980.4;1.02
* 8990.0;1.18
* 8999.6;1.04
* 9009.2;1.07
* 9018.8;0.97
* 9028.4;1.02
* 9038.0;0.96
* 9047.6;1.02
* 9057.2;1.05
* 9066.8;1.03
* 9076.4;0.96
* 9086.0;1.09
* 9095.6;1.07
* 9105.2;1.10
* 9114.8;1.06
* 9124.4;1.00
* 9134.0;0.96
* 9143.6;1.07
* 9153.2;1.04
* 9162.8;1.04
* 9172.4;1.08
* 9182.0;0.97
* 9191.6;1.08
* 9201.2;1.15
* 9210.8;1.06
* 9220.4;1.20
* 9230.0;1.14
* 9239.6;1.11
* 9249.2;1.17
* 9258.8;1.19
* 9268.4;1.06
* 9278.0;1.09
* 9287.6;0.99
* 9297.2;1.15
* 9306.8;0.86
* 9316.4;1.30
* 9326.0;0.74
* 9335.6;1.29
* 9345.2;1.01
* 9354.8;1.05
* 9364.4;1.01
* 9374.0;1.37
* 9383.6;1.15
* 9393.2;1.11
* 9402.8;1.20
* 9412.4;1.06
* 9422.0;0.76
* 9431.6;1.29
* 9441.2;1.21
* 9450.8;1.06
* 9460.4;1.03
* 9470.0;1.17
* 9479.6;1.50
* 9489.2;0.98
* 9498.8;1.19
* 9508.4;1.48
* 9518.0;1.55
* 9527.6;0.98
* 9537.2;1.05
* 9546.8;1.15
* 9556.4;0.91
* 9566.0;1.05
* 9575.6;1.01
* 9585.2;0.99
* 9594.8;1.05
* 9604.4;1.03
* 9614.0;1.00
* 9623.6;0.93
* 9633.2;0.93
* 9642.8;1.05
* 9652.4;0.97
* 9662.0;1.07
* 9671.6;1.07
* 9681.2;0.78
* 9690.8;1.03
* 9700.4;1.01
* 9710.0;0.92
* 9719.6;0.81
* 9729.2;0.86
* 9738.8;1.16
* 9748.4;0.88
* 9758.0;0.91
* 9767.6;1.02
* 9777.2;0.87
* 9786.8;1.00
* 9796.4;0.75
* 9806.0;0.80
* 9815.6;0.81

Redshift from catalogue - 0.27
